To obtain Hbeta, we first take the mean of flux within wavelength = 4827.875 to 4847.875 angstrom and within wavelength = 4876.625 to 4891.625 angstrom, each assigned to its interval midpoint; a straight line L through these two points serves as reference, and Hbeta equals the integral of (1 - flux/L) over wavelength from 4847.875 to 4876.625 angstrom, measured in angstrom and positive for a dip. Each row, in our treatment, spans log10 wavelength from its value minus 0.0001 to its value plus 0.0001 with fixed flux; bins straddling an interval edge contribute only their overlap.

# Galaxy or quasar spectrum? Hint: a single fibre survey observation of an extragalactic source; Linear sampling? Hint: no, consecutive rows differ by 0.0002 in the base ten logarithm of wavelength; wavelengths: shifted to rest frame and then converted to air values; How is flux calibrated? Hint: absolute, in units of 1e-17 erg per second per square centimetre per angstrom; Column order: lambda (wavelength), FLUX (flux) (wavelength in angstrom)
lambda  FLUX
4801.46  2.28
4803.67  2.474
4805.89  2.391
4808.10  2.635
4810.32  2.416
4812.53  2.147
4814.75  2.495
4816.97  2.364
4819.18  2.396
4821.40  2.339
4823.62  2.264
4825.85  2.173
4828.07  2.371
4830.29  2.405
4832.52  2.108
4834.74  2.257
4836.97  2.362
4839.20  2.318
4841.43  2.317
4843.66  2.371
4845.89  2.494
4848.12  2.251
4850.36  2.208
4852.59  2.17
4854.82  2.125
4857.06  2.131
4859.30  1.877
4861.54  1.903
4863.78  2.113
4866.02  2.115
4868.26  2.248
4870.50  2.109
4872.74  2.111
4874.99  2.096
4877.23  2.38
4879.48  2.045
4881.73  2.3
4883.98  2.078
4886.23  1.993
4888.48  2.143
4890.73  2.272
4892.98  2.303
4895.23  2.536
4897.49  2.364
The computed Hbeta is 1.7 angstrom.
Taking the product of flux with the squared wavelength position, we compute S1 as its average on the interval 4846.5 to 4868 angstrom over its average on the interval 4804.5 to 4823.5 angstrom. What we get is 0.90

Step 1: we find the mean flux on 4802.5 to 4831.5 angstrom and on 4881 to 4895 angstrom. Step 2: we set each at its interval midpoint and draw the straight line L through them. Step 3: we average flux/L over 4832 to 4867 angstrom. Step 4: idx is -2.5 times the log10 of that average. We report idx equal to 0.05 mag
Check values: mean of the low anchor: 2.37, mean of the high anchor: 2.2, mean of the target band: 2.2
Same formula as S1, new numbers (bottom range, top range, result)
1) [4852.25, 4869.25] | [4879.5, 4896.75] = 1.08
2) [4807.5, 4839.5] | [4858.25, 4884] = 0.93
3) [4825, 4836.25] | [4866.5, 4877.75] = 0.98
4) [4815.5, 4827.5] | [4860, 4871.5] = 0.92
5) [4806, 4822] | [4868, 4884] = 0.93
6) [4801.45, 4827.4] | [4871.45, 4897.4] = 0.96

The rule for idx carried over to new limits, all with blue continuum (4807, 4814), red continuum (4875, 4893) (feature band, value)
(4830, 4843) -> 0.016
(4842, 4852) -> -0.015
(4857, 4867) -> 0.117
